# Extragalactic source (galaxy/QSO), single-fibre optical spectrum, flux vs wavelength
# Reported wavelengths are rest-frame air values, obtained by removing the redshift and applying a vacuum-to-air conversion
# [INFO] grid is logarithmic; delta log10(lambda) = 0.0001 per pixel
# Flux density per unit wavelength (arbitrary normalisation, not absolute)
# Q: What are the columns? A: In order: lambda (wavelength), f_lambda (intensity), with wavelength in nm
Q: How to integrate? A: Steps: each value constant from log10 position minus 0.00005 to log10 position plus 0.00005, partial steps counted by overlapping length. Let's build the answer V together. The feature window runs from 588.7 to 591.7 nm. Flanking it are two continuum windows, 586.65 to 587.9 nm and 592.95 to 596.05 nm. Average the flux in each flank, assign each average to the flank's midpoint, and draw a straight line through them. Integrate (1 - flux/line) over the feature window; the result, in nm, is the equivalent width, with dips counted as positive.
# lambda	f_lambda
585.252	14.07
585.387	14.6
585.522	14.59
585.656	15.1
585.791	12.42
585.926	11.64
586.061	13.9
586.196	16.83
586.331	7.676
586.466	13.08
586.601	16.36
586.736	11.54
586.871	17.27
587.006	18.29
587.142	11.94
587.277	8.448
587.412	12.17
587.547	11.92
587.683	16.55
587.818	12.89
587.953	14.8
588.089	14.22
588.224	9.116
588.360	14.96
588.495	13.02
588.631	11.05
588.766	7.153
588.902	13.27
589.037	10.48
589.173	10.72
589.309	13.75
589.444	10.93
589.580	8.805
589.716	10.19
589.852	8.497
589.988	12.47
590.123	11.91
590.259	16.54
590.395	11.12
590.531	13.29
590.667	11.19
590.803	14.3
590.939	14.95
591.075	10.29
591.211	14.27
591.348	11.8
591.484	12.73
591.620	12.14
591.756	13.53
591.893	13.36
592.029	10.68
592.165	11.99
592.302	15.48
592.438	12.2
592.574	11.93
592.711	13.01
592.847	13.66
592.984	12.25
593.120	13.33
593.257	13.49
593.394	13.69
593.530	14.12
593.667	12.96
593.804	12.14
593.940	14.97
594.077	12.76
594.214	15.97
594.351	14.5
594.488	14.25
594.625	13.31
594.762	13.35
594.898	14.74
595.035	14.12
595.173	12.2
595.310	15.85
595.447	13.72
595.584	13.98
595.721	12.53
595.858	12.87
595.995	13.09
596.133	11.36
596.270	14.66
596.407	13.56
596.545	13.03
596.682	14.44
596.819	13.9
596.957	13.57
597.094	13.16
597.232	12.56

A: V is 0.379 nm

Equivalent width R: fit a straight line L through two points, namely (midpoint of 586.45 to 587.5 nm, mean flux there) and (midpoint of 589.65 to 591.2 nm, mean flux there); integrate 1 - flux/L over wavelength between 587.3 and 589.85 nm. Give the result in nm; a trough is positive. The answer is 0.24 nm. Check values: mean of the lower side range 13.6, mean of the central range 11.8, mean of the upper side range 12.3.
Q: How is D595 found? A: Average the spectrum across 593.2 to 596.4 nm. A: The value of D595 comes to 13.7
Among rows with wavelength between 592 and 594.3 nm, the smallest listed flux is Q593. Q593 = 10.68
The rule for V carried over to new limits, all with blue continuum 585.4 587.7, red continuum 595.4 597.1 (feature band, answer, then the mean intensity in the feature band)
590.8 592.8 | 0.092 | 12.8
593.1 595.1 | -0.068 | 13.9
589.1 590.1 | 0.195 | 10.8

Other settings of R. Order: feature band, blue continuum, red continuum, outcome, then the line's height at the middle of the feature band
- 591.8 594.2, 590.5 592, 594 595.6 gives 0.055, 13.4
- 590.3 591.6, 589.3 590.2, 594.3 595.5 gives -0.132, 11.6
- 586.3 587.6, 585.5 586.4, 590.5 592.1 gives 0.000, 13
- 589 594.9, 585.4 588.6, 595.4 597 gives 0.279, 13.4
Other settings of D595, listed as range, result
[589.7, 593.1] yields 12.6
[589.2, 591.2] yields 12.1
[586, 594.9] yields 12.8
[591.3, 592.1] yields 12.4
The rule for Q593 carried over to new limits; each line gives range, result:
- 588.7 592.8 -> 7.153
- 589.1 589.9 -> 8.497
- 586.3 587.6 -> 7.676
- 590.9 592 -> 10.29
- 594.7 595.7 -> 12.2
